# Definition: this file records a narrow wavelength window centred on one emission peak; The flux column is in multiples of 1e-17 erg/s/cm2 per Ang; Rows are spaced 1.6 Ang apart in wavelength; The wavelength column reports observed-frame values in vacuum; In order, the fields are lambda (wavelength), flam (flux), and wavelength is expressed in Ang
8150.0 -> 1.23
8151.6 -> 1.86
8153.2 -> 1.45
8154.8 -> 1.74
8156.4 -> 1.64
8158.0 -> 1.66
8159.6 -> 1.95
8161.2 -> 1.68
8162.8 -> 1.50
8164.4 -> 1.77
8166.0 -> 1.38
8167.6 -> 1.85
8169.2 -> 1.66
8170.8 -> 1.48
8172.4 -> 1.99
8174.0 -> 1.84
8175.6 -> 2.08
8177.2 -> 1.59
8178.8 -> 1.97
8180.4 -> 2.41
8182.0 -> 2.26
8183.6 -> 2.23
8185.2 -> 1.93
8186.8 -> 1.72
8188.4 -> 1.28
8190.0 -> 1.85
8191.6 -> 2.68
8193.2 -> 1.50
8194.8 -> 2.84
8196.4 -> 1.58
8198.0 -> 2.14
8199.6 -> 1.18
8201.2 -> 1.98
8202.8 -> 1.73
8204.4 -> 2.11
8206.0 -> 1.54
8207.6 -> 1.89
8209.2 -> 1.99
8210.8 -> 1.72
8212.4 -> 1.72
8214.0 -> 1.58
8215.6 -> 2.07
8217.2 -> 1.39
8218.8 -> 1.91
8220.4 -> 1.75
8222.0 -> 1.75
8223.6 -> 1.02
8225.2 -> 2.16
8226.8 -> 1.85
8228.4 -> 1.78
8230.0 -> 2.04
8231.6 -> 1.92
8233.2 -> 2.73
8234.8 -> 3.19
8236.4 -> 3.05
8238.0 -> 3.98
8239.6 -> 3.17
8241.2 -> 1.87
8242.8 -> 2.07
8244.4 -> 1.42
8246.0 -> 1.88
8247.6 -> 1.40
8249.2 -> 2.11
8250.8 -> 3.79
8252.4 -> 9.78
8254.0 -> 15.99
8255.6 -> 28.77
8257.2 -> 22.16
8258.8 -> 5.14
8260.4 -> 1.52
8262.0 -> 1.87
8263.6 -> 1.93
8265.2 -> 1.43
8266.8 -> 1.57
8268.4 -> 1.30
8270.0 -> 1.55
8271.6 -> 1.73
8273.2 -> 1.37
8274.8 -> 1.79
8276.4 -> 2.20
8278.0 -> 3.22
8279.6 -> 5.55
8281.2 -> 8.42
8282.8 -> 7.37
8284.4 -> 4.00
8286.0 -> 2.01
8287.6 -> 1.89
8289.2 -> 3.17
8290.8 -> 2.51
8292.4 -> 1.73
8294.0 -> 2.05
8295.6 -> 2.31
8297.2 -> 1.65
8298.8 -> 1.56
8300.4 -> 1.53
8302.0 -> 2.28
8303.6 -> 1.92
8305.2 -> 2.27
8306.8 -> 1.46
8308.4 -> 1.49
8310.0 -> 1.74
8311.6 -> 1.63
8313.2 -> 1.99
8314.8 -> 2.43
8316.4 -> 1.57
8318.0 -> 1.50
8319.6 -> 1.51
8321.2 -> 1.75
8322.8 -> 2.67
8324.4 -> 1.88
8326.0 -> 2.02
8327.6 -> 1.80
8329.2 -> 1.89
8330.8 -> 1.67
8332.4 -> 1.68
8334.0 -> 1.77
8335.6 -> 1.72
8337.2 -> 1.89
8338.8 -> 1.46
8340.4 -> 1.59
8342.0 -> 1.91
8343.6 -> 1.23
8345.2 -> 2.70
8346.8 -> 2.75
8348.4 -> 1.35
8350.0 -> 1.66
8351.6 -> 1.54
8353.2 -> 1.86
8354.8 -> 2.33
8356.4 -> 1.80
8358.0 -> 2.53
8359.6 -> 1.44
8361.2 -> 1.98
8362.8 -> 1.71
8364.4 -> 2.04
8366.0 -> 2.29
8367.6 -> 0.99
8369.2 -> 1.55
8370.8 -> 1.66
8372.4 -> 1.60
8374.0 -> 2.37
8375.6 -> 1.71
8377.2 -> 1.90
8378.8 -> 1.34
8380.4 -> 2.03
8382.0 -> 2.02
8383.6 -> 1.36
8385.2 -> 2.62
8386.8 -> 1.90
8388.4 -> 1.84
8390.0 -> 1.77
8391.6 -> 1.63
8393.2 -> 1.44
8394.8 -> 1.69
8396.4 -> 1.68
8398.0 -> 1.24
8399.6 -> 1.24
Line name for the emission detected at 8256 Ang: H-alpha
